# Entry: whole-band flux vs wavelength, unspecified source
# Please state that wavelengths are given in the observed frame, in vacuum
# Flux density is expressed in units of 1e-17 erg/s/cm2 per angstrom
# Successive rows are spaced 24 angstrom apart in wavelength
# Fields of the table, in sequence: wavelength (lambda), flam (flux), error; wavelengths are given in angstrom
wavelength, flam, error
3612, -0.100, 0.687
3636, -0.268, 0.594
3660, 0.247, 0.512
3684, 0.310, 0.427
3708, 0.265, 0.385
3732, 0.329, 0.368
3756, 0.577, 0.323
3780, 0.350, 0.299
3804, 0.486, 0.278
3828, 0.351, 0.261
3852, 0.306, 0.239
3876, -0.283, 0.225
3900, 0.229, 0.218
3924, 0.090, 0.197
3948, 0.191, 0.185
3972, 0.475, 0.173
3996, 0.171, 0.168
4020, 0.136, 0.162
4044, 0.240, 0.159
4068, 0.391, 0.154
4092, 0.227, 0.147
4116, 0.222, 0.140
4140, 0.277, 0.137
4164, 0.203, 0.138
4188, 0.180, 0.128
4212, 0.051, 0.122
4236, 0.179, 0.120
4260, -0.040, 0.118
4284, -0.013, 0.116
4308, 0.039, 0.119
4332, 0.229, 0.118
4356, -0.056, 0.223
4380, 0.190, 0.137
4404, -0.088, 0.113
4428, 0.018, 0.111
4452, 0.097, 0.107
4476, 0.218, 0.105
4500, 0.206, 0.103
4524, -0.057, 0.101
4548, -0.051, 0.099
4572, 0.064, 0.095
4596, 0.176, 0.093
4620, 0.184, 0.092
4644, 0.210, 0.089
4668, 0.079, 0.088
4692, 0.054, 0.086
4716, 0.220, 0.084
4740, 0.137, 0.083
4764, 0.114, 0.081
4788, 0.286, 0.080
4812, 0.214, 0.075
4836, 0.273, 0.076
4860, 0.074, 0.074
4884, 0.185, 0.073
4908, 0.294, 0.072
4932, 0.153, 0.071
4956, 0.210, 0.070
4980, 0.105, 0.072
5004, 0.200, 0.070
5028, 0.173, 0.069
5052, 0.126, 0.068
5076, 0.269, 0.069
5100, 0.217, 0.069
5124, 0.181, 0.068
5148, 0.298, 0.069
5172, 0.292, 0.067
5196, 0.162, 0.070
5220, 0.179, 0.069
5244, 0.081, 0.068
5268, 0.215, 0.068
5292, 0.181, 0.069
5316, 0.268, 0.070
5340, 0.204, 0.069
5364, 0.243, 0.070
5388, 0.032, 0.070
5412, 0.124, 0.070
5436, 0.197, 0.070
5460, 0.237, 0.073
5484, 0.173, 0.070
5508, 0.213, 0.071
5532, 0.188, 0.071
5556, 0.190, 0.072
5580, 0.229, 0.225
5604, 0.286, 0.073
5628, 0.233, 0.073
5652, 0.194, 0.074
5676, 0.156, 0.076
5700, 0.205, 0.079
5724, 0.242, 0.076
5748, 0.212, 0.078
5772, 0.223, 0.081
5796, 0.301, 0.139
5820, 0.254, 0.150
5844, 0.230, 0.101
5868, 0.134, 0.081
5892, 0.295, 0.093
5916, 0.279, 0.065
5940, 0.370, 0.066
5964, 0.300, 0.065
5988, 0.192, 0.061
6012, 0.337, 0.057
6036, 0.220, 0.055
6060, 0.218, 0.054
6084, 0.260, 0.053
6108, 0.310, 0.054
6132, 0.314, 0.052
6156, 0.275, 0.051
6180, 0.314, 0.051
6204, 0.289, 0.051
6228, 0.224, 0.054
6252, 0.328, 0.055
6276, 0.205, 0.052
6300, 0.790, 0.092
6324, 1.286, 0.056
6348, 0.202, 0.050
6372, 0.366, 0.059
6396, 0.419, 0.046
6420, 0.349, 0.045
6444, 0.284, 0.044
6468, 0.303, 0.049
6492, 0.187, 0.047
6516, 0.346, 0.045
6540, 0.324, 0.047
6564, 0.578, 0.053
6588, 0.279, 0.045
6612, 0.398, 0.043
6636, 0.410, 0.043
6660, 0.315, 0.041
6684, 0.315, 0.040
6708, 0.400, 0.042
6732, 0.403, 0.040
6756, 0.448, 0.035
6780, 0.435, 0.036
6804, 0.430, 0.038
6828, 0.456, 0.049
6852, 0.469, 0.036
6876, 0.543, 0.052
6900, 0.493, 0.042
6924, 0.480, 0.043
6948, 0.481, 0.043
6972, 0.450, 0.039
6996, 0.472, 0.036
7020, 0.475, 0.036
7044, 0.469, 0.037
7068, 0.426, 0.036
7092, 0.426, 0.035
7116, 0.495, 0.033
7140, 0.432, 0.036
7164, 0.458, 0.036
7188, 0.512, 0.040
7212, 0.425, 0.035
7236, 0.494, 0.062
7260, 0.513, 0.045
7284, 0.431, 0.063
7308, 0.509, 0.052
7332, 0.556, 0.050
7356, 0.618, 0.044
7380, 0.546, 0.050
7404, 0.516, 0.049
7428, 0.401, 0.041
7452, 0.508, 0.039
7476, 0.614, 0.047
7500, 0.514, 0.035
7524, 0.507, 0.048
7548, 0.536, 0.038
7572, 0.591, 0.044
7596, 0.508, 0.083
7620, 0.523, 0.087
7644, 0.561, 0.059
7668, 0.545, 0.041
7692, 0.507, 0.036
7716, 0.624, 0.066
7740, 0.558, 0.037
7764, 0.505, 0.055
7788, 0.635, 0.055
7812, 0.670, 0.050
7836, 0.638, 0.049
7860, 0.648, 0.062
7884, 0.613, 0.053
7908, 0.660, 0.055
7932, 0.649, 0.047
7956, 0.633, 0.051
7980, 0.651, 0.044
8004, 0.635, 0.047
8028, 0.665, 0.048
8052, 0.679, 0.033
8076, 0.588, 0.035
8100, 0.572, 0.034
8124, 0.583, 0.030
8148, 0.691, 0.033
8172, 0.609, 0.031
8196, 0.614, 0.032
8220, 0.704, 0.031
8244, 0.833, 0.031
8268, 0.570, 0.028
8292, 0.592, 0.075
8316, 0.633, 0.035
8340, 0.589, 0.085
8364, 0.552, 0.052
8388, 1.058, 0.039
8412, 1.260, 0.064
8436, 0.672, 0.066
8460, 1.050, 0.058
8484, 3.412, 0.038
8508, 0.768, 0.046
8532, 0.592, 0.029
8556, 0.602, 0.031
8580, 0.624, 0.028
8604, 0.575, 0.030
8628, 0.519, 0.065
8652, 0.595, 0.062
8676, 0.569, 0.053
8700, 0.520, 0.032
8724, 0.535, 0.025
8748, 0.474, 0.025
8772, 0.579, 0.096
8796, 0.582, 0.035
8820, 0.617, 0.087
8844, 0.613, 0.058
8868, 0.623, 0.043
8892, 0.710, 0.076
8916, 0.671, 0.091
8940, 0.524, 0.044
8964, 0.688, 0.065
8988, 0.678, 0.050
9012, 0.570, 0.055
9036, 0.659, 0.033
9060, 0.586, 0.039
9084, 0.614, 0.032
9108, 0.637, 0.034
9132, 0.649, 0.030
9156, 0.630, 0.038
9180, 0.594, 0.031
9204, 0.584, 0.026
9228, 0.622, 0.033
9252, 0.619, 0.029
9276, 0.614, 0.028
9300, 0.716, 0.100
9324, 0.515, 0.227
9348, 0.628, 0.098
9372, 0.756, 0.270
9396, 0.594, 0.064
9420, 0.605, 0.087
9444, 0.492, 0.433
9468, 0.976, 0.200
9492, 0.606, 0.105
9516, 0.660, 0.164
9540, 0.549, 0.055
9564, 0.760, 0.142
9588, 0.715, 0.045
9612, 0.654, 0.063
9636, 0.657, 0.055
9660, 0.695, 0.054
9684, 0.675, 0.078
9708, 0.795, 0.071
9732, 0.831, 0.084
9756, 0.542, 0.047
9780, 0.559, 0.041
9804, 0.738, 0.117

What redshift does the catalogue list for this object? 0.694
